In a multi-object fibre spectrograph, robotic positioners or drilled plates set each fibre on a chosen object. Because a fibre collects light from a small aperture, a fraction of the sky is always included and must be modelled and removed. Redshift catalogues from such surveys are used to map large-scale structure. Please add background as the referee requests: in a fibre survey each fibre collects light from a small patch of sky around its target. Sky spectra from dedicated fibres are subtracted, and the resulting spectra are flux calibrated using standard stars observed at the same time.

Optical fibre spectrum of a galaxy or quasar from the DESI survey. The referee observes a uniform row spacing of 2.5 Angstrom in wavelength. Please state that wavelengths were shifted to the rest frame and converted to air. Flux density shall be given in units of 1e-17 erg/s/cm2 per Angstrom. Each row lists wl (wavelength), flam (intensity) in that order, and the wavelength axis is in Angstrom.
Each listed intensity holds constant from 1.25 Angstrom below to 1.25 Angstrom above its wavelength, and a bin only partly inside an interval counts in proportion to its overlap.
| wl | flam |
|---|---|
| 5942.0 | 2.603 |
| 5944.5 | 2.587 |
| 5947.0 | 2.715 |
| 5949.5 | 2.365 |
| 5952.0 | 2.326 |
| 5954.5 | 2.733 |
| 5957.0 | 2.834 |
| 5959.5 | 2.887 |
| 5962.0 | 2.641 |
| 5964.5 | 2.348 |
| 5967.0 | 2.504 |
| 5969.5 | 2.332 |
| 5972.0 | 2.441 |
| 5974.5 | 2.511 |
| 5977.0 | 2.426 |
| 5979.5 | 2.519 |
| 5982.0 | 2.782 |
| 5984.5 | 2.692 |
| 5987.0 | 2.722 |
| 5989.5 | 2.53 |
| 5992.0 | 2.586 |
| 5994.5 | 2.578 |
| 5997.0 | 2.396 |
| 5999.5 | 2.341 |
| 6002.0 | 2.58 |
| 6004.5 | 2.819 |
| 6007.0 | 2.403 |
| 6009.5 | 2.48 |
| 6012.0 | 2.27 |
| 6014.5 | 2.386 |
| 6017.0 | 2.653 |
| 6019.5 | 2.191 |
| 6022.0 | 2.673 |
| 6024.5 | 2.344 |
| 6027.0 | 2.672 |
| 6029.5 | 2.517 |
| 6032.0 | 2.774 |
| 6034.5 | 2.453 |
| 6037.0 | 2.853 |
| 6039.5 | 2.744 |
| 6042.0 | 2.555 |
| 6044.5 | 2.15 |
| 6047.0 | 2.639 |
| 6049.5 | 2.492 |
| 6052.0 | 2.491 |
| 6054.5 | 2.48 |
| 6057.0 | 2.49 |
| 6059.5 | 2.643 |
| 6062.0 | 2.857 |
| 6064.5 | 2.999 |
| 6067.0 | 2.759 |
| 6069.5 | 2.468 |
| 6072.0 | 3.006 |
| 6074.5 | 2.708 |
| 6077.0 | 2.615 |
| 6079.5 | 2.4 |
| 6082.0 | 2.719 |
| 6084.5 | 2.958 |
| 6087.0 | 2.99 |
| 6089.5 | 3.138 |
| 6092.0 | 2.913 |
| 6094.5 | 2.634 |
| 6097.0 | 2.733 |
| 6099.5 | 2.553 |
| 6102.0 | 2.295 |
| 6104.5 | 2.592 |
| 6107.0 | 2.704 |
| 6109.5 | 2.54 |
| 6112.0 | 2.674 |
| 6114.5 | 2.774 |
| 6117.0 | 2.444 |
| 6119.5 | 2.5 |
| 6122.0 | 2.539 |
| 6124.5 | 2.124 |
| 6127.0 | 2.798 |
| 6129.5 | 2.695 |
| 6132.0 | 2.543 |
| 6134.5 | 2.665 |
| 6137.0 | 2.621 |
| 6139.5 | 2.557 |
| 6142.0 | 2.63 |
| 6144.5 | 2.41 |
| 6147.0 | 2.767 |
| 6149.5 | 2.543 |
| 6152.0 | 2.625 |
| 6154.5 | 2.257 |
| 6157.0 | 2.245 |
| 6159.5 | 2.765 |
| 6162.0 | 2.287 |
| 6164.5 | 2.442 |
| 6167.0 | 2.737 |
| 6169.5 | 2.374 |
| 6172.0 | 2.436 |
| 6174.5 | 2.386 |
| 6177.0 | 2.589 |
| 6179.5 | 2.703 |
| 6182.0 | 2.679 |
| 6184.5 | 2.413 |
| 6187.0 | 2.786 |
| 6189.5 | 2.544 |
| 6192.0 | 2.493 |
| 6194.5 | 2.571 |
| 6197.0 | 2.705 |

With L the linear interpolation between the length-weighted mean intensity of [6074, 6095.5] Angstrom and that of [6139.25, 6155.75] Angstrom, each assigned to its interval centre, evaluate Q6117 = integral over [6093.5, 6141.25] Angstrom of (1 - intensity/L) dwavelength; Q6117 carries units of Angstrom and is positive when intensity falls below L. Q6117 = 1.5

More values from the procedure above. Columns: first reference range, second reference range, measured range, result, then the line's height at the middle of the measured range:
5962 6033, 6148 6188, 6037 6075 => -1.82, 2.52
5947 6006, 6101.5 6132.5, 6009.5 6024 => 0.73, 2.56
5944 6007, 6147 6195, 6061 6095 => -3.43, 2.54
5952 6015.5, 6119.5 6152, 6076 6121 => -1.92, 2.57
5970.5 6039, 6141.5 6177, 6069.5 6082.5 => -0.76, 2.52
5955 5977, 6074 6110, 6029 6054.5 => 0.79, 2.65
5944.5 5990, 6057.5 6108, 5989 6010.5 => 0.77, 2.62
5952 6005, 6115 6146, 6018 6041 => -0.14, 2.56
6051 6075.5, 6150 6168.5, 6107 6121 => -0.08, 2.58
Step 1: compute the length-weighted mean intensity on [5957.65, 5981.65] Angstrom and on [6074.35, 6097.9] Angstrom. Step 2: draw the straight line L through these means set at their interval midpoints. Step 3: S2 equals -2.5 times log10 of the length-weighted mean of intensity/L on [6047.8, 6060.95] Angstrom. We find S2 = 0.08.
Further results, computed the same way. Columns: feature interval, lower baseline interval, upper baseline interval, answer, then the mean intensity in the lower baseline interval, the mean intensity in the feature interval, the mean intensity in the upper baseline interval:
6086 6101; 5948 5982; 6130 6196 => -0.11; 2.54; 2.82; 2.54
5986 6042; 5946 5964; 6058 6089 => 0.06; 2.63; 2.54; 2.77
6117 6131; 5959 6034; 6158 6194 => 0.01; 2.53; 2.52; 2.54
